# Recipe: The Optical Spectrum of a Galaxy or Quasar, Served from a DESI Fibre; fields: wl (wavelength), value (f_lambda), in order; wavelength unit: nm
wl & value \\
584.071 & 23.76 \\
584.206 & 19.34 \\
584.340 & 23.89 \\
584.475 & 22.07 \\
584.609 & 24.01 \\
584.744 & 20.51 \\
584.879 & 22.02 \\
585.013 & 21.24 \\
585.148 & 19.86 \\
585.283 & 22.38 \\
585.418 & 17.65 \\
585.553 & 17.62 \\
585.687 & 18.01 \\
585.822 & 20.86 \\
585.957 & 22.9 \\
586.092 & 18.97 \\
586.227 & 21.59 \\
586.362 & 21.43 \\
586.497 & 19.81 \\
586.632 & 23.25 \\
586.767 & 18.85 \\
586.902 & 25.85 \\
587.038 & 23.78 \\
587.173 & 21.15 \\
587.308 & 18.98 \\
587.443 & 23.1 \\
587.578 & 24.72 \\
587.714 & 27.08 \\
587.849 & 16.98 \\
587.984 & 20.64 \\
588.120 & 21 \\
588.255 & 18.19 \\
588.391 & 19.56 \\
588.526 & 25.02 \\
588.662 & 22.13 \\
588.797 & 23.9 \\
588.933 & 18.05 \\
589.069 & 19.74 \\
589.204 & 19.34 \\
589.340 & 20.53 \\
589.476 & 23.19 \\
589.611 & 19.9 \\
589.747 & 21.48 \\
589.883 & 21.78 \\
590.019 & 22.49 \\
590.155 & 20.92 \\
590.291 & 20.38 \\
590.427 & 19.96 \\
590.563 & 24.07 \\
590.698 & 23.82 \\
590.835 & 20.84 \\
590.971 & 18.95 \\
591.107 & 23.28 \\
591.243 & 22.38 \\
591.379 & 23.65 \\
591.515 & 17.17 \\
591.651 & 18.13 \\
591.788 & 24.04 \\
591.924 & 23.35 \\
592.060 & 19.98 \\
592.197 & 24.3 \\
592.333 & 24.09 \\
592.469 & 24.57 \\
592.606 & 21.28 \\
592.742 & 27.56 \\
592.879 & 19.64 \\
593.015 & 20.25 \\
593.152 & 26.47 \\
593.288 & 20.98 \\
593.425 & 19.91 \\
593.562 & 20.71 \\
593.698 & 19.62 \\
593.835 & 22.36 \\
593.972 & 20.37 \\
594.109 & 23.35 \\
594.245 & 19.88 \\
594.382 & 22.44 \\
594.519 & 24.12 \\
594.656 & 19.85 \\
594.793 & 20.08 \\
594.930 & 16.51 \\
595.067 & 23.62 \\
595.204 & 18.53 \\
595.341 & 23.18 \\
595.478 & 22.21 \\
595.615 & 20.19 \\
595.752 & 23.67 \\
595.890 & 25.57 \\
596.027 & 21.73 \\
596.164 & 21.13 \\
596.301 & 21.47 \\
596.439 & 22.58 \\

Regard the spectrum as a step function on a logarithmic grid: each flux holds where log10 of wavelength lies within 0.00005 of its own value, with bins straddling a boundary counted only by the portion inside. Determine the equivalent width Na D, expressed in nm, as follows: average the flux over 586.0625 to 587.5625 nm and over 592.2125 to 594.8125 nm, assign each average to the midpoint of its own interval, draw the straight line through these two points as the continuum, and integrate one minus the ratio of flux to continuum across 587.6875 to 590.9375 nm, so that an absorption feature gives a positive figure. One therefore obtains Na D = 0.10 nm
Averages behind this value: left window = 21.7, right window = 22.1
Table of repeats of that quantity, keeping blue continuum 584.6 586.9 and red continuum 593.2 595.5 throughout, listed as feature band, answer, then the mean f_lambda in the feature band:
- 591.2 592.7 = -0.09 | 22.2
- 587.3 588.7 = -0.06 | 21.7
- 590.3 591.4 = -0.05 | 22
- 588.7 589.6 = 0.00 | 20.8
